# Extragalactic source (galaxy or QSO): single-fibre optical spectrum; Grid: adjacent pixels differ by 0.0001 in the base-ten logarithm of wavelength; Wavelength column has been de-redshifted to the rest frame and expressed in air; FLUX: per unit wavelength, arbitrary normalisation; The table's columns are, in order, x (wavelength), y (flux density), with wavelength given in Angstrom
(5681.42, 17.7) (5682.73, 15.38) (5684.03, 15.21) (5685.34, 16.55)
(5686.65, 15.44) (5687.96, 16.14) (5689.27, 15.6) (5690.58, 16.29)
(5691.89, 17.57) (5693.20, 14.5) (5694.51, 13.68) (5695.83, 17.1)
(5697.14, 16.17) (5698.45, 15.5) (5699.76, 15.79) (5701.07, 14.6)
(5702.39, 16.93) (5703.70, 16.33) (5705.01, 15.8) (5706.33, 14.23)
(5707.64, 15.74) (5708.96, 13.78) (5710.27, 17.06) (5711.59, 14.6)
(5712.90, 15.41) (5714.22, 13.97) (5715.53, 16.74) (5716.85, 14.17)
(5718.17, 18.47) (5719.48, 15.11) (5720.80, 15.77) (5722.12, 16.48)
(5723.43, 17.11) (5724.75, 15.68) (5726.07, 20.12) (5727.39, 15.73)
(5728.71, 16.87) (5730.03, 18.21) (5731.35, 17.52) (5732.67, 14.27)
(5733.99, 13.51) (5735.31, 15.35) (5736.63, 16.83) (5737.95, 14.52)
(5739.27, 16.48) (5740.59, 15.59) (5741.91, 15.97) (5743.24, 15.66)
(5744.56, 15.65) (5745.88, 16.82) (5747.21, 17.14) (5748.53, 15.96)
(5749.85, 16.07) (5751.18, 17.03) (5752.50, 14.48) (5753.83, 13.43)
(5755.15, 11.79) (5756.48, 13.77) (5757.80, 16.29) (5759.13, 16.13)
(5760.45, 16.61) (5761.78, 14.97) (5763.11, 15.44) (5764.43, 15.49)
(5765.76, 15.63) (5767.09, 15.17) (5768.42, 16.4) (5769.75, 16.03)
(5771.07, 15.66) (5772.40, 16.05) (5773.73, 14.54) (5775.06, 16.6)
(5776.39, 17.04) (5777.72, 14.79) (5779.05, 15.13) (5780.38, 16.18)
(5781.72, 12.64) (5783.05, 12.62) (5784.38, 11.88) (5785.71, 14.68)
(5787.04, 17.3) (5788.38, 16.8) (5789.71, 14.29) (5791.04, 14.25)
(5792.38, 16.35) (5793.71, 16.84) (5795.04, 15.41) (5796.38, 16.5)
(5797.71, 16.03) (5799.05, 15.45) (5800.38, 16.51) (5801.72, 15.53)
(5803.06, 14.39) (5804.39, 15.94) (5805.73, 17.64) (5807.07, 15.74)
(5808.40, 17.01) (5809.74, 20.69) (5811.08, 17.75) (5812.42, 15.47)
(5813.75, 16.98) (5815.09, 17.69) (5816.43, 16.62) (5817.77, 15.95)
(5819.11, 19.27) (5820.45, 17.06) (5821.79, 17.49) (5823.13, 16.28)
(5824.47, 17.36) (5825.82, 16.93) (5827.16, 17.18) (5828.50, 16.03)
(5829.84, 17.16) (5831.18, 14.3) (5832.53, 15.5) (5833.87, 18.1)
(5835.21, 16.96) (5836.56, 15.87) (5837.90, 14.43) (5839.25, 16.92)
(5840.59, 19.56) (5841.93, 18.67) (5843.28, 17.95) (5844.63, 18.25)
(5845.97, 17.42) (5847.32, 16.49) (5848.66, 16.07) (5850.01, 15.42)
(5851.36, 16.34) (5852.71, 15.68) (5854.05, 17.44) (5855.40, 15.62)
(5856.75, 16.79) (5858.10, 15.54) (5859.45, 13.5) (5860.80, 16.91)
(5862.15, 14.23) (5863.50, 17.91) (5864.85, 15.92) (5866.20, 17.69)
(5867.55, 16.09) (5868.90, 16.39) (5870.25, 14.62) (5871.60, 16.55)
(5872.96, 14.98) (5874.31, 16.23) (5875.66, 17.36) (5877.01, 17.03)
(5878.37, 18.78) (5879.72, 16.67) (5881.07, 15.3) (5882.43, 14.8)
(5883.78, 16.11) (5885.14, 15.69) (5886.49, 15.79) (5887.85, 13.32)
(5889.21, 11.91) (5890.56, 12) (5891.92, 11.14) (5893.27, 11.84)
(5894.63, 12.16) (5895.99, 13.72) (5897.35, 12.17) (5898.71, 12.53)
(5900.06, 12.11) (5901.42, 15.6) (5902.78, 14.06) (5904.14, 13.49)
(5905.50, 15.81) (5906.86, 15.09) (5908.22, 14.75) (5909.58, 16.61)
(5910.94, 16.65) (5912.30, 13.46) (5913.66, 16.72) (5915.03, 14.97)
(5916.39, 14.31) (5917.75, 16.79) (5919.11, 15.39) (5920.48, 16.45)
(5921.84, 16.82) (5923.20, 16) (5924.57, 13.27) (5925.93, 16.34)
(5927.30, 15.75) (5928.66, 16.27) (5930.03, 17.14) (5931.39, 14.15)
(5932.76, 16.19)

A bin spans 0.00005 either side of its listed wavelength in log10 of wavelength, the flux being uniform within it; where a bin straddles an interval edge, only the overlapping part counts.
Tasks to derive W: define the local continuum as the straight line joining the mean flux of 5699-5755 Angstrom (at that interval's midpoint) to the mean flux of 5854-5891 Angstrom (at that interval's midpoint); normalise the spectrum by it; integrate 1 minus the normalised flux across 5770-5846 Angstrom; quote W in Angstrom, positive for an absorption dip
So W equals -2.46 Angstrom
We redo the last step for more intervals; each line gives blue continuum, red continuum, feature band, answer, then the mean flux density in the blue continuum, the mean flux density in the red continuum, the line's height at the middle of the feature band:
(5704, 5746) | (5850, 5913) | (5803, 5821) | -1.92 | 15.9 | 15.1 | 15.5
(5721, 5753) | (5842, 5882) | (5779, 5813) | 1.17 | 16.2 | 16.4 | 16.3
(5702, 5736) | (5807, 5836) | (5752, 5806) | 4.07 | 16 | 17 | 16.6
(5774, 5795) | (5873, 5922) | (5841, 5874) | -3.20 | 15.2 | 14.8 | 14.9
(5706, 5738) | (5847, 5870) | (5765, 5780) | 0.24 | 15.9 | 16.1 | 16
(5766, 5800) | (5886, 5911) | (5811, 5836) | -3.45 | 15.4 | 13.6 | 14.8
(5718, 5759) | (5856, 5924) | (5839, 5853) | -1.69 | 15.9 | 15.1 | 15.4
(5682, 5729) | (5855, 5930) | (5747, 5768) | 0.50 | 15.9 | 15.2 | 15.7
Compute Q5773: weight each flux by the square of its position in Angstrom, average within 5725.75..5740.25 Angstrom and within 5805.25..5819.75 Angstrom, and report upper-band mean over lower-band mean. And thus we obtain 1.10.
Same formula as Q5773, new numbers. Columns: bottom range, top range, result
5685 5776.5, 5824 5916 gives 1.04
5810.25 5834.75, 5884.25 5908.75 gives 0.82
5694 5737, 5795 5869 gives 1.09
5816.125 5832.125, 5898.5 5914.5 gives 0.91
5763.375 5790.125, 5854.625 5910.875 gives 1.02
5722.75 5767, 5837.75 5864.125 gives 1.09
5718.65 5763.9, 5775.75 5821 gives 1.03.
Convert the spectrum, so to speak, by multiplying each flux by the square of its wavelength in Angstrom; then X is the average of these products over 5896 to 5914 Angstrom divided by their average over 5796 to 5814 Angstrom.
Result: 0.9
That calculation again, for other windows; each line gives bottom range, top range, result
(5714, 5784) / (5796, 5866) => 1.09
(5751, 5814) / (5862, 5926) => 1.00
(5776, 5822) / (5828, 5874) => 1.04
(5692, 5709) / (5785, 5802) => 1.05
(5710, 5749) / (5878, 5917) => 0.95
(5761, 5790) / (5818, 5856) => 1.13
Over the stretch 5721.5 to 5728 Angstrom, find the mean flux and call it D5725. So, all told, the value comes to 17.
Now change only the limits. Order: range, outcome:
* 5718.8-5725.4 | 16.1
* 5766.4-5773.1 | 15.9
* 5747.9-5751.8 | 16.3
